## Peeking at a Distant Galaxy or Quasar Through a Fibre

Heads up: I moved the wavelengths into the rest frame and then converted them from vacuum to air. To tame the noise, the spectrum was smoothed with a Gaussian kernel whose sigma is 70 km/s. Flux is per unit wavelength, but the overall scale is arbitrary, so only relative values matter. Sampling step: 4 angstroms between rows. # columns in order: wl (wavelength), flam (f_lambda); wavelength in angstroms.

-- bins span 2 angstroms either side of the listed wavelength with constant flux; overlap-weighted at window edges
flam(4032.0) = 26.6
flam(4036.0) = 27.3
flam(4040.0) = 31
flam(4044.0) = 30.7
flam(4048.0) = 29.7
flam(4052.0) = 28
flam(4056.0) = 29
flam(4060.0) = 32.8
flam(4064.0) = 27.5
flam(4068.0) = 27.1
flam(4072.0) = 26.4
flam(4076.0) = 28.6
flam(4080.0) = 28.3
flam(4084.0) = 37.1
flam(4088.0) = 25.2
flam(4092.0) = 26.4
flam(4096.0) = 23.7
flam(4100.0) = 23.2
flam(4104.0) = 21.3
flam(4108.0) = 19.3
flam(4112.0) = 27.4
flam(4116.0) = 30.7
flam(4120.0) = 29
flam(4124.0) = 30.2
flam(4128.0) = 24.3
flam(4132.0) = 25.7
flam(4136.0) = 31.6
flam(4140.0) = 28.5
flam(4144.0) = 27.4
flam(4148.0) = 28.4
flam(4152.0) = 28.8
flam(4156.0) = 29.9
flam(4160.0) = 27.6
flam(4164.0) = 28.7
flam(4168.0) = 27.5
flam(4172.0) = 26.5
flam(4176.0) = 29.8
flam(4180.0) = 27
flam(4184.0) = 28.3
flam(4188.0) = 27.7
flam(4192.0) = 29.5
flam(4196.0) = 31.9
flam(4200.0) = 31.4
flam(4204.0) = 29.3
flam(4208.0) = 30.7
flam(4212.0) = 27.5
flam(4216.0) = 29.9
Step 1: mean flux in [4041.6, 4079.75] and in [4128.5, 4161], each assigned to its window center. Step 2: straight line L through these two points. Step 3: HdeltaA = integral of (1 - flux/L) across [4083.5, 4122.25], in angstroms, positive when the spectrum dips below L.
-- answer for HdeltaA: 3.6 angstroms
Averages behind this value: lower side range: 28.9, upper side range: 28.3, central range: 25.9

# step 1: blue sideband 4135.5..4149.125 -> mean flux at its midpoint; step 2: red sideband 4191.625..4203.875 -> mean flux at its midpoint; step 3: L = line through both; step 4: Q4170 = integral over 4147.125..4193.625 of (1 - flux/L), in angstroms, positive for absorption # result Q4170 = 2.3 angstroms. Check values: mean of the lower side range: 28.7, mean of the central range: 28.3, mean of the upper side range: 30.9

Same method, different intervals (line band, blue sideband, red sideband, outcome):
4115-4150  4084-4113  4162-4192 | -3.1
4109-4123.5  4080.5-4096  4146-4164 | 0.1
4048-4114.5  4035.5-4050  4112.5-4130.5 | 4.8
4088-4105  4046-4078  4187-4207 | 3.0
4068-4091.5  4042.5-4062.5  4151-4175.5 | 0.6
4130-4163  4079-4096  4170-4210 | 0.5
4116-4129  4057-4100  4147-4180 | -0.2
